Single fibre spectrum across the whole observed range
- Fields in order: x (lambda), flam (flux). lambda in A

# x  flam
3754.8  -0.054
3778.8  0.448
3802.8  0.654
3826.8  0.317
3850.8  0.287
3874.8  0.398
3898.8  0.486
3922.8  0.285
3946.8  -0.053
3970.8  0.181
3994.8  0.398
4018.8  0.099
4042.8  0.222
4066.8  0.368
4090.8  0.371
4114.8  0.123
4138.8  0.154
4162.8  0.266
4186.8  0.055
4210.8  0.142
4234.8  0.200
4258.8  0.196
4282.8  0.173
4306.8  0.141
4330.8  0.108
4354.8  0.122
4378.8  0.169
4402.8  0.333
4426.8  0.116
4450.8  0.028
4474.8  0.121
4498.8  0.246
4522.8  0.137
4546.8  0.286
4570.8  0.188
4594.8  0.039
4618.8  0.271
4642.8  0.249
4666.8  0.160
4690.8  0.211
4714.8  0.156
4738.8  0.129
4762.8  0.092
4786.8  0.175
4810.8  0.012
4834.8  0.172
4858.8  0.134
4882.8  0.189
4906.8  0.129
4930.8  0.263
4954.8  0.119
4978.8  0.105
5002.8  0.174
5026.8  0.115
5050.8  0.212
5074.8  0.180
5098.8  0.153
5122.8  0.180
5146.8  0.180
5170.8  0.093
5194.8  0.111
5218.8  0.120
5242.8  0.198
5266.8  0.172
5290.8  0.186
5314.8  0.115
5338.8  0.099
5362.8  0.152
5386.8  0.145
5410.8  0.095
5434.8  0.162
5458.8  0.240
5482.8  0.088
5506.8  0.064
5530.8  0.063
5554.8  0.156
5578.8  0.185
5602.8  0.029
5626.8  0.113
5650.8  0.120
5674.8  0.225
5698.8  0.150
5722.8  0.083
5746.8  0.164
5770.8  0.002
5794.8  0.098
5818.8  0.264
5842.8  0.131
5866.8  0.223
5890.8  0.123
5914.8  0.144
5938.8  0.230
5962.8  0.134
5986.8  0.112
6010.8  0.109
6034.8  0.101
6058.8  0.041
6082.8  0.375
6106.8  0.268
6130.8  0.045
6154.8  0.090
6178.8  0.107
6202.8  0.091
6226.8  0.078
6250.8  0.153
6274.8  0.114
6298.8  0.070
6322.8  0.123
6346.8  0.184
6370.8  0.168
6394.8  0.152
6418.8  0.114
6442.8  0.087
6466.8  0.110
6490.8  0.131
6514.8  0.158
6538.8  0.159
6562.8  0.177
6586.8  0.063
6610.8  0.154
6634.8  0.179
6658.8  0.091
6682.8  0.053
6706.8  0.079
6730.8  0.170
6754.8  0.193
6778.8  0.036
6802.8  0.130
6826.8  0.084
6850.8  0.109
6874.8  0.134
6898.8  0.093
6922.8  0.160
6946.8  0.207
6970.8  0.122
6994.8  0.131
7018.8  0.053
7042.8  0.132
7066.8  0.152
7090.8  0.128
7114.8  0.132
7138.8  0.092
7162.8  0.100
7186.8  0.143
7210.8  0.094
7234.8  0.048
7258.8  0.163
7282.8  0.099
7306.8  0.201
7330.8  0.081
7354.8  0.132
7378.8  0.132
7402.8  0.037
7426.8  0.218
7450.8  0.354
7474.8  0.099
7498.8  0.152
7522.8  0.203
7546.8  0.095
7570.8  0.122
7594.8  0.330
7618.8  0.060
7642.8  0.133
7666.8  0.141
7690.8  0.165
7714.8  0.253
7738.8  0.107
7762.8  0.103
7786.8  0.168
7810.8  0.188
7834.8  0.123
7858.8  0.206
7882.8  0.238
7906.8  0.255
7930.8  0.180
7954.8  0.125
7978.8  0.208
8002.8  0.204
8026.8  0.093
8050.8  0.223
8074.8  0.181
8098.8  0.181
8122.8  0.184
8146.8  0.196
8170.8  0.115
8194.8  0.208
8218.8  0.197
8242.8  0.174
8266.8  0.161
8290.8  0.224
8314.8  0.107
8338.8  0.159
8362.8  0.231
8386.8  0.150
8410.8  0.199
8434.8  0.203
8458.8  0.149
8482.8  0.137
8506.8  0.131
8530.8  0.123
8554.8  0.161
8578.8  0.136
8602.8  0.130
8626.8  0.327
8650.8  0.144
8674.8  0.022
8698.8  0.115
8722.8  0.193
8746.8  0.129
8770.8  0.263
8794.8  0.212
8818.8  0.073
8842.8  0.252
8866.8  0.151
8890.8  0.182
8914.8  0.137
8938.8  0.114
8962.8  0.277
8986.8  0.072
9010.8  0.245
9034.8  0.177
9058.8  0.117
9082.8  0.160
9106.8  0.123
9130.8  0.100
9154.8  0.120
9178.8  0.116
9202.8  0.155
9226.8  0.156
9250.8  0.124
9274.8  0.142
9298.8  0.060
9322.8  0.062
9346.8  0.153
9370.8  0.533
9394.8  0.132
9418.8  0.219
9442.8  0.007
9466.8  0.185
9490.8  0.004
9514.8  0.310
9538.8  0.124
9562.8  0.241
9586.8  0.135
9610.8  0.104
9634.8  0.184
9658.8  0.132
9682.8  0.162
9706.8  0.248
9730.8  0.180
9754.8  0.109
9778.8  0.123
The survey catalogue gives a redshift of 0.996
